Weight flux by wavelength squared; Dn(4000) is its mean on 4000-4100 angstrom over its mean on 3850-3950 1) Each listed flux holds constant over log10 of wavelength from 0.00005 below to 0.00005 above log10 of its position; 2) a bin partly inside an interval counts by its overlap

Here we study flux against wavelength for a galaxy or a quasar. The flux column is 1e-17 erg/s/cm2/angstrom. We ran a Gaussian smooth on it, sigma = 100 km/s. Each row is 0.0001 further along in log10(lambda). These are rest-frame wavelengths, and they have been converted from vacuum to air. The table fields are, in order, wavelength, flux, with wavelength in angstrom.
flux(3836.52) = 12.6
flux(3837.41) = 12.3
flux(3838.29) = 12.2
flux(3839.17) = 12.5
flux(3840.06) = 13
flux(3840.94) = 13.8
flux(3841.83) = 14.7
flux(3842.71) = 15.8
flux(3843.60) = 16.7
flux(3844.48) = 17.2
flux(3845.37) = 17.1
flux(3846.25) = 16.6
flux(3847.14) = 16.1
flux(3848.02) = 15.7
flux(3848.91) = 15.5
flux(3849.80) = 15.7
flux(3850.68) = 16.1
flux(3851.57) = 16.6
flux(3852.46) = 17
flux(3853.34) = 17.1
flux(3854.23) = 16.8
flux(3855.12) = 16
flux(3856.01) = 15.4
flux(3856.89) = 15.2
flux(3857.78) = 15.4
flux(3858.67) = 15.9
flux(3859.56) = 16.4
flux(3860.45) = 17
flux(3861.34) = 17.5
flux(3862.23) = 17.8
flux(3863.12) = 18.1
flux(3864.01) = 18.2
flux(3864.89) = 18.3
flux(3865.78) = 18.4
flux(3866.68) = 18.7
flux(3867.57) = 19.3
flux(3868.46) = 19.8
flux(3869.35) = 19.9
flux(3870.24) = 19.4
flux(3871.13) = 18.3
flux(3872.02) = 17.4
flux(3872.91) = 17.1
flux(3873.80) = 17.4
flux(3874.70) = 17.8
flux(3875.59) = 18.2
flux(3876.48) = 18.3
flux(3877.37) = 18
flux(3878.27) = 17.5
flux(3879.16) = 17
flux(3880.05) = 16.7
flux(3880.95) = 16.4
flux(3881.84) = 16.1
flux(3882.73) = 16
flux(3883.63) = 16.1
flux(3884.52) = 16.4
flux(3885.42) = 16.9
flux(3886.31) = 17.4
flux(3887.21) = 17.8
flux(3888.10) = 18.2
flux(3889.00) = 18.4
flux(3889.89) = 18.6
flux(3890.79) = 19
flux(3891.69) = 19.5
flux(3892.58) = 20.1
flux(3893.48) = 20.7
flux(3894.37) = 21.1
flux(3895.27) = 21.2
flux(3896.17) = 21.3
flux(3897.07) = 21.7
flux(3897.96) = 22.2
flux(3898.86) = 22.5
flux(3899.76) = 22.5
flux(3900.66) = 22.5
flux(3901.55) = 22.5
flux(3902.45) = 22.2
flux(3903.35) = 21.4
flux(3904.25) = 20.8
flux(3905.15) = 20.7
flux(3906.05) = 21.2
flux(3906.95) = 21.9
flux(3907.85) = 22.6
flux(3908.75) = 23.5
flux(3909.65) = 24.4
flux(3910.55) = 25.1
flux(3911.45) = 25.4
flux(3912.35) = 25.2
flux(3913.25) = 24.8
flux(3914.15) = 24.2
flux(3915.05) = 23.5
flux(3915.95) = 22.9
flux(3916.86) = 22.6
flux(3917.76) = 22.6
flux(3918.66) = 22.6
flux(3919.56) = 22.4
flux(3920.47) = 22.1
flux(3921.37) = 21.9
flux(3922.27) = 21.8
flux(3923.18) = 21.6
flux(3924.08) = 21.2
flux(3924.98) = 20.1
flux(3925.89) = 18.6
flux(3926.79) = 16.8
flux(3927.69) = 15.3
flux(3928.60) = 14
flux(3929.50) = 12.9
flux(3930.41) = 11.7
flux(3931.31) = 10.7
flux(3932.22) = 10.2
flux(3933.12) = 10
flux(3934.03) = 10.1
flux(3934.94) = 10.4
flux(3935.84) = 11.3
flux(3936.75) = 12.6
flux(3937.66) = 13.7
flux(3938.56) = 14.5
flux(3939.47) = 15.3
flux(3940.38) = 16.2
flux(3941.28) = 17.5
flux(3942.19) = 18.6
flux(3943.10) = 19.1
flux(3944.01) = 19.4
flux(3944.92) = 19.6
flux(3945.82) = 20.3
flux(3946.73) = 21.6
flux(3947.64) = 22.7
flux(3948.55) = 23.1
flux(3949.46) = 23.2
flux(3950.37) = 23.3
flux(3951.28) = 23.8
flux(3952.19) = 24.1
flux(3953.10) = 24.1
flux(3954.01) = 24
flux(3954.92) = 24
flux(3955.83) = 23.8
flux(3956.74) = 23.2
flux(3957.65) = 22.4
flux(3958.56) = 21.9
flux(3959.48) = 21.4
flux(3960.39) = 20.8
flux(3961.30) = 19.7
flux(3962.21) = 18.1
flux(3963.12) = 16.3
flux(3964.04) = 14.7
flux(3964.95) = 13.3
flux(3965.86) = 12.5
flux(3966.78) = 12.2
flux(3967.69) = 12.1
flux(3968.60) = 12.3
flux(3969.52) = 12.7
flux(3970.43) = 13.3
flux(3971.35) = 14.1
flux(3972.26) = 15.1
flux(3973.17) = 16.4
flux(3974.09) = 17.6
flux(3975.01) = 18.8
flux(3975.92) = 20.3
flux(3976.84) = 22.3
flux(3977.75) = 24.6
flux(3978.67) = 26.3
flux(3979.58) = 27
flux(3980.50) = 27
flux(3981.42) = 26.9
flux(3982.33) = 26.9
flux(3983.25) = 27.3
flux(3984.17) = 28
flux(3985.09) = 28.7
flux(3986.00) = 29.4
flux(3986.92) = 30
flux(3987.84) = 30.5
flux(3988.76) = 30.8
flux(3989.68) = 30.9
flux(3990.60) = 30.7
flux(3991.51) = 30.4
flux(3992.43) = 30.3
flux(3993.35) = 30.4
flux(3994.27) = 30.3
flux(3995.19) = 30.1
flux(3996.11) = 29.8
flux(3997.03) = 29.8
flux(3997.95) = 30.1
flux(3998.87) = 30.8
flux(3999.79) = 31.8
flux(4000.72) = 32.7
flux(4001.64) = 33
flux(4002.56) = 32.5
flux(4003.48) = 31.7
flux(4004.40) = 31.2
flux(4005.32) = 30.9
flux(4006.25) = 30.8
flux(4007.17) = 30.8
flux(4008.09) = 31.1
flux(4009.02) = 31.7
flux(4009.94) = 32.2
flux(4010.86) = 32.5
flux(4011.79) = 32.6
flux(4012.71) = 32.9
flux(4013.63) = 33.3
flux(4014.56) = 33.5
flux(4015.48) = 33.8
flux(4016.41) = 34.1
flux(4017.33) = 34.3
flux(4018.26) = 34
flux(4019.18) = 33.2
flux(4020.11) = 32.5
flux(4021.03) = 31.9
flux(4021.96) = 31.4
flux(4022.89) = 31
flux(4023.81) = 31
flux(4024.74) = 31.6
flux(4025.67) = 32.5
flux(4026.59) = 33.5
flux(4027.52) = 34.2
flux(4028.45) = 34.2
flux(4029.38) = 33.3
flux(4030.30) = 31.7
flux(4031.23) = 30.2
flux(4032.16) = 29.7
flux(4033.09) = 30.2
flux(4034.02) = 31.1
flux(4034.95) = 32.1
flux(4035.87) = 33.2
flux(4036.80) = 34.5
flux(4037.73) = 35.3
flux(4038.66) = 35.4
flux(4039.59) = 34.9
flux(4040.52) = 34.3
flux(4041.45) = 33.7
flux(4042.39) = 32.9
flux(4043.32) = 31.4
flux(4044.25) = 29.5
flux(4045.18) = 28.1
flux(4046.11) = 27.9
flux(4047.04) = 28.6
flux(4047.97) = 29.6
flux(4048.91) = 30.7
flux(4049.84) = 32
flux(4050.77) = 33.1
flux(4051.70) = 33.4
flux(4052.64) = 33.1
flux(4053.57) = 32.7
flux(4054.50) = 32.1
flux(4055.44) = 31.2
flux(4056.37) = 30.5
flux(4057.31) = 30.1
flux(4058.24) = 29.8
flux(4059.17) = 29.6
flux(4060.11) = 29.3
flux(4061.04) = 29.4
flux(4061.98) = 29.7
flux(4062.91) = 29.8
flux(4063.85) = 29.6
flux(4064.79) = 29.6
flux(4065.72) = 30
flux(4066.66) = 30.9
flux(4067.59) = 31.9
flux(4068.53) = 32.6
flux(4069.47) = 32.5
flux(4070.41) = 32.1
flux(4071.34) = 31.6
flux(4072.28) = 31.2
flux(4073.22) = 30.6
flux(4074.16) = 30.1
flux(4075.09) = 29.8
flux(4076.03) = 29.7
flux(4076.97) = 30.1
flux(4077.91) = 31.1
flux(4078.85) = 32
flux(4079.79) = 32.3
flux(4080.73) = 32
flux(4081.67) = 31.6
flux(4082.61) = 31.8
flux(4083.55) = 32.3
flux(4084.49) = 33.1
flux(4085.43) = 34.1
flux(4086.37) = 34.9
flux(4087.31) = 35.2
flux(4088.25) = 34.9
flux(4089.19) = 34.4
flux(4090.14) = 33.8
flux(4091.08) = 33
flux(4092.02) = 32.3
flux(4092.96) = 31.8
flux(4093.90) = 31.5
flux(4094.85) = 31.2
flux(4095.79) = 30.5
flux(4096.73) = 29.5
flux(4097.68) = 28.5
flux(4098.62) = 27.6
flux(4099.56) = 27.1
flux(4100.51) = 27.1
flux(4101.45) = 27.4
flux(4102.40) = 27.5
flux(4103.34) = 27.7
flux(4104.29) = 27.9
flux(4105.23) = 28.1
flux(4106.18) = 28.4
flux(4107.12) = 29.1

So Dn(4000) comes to 1.83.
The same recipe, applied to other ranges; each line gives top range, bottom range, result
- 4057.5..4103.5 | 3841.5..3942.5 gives 1.86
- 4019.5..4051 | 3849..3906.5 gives 1.88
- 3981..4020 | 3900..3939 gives 1.69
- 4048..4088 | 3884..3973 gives 1.76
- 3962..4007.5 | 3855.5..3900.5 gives 1.44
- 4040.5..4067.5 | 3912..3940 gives 1.86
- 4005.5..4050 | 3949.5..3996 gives 1.45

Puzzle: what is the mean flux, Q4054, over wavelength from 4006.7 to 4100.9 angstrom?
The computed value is 31.7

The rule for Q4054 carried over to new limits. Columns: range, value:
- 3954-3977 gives 17.6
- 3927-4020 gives 23.5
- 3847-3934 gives 18.9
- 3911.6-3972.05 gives 18.5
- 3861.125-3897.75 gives 18.4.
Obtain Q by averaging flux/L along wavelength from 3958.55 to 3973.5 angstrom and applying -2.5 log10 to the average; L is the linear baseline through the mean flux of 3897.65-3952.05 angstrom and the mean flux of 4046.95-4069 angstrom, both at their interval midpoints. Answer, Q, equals 0.43 mag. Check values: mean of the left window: 19.6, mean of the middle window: 15.5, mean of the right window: 30.8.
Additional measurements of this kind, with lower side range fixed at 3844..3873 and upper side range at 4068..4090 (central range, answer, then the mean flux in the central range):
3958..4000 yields 0.099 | 23.3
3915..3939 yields 0.275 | 16.8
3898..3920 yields -0.114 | 22.9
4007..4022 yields -0.179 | 32.8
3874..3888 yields 0.095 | 17.1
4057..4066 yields 0.046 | 29.7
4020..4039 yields -0.127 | 32.4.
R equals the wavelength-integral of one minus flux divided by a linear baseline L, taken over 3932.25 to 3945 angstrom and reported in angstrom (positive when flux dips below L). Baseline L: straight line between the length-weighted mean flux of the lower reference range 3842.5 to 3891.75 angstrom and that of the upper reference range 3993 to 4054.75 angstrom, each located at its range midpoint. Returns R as 5.0 angstrom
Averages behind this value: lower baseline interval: 17.3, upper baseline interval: 32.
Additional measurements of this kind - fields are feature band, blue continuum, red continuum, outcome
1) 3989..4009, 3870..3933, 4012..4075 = -2.15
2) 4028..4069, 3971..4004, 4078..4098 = -1.37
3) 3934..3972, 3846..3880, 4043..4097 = 8.56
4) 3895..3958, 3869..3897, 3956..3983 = -4.84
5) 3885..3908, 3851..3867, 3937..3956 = -2.60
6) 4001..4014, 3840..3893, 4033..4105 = -2.40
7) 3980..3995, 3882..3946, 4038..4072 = -2.26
